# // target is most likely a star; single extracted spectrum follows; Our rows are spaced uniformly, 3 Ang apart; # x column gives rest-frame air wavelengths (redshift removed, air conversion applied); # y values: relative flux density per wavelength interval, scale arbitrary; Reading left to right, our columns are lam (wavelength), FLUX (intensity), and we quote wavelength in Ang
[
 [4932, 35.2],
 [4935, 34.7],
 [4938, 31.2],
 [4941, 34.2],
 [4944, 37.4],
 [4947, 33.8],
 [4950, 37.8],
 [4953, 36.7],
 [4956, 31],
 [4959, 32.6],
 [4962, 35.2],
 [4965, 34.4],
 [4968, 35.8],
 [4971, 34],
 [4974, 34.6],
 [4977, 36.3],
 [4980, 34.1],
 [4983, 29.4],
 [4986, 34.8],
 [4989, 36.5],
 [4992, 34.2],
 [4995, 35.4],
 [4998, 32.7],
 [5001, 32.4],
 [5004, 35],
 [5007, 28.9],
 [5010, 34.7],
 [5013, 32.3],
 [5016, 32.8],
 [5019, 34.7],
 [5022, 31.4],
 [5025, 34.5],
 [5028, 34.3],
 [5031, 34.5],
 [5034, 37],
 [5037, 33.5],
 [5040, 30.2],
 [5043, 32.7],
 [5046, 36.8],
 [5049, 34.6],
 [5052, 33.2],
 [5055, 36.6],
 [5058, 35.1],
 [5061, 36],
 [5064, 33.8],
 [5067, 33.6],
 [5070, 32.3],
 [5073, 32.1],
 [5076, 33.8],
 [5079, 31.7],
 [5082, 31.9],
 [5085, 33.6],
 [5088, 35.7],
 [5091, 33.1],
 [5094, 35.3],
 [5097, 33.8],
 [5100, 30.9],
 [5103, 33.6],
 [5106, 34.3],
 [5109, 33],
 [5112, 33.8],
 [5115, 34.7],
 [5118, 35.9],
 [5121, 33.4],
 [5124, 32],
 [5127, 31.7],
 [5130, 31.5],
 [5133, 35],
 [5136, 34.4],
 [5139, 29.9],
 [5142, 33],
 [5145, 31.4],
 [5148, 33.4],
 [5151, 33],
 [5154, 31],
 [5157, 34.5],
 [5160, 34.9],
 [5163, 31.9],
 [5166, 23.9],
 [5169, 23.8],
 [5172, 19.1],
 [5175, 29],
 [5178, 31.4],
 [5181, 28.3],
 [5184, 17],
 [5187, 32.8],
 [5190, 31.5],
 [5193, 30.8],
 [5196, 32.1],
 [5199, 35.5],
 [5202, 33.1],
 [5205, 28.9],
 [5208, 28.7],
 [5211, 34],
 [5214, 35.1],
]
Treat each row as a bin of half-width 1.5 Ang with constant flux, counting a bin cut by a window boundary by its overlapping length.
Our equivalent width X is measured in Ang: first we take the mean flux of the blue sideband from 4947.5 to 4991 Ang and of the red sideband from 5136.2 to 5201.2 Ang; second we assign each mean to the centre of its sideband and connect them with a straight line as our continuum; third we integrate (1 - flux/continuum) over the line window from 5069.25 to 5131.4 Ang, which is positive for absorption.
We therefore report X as -3.3 Ang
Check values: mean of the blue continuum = 34.5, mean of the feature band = 33.3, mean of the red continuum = 30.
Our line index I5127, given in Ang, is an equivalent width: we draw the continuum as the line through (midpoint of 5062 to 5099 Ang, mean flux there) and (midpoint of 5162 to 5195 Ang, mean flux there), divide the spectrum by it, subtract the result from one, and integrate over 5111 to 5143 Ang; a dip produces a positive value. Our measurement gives -2.9 Ang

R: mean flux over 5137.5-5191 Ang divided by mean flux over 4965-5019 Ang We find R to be 0.9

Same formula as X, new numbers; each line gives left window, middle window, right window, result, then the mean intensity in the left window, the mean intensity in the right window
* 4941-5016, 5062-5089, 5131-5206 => -0.8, 34.1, 30.4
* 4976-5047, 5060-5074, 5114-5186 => -0.5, 33.7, 30.6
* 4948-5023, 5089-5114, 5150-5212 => -1.7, 33.9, 29.7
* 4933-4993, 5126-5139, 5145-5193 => -1.2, 34.4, 29.2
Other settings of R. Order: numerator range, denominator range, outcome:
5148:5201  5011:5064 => 0.87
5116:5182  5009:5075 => 0.92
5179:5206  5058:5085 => 0.90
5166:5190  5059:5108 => 0.78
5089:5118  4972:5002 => 0.99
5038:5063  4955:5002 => 1.01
